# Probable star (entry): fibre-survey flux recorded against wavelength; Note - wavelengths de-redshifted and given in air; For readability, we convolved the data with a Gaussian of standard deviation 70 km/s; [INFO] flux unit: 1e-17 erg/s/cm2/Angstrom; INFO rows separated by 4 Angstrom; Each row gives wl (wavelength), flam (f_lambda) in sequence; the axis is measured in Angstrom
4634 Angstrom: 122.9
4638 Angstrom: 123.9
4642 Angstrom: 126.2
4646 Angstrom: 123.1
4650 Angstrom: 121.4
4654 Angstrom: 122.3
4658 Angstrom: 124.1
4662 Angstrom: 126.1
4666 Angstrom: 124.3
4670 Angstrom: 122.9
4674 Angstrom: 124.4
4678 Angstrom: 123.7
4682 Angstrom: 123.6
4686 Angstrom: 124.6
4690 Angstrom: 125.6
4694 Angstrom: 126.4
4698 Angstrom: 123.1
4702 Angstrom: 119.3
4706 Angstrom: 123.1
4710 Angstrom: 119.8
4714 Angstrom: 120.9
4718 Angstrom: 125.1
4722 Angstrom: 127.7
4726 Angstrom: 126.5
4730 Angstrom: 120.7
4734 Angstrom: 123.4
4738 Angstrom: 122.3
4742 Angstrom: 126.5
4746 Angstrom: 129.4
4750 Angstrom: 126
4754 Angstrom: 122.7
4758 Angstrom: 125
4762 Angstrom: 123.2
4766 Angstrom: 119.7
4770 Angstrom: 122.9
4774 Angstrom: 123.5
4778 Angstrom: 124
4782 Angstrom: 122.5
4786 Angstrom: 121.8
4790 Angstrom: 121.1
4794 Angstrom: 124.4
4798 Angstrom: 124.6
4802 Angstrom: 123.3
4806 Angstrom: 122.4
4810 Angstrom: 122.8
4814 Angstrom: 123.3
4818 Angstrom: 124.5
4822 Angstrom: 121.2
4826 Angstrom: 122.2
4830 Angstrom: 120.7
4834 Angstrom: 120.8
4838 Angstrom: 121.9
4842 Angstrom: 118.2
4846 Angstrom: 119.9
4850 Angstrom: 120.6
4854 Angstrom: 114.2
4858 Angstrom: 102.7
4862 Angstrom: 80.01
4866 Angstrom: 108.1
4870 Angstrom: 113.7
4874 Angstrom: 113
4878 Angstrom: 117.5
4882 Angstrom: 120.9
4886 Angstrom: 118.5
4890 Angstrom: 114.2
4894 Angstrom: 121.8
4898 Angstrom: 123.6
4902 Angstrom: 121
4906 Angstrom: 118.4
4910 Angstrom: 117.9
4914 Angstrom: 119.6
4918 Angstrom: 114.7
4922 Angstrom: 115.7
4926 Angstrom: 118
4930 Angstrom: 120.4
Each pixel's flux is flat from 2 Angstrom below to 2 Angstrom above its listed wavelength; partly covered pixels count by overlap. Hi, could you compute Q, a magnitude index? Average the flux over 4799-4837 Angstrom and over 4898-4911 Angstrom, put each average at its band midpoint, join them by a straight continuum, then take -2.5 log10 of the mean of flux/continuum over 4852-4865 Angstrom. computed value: 0.21 mag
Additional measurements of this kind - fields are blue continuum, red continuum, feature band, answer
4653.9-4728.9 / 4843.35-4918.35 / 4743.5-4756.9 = -0.04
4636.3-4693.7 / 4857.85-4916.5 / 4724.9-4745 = -0.03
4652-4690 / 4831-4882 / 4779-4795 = -0.05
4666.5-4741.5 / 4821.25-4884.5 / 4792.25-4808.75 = -0.05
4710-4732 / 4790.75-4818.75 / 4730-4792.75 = 0.00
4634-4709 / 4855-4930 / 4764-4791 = -0.03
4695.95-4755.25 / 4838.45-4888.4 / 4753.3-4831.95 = -0.04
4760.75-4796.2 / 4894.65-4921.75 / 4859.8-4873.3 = 0.18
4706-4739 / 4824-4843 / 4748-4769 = -0.01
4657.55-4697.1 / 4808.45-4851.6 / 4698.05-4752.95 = 0.00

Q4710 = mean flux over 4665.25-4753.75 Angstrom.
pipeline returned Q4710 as 124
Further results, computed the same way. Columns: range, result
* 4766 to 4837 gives 123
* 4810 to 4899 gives 116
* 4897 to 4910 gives 120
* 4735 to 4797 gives 124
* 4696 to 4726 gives 123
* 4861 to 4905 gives 115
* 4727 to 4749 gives 125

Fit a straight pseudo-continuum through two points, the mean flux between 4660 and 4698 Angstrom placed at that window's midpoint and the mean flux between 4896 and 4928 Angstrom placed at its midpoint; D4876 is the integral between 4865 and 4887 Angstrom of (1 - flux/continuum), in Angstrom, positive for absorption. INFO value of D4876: 0.75 Angstrom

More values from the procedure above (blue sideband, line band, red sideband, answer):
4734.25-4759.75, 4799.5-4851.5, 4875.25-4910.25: 0.12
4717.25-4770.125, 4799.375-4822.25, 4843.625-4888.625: -1.09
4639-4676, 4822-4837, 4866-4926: -0.24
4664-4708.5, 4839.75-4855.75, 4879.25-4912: 0.28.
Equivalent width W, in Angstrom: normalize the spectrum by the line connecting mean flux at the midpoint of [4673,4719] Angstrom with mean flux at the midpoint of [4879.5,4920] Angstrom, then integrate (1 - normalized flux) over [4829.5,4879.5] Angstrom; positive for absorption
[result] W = 2.95 Angstrom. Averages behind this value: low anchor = 123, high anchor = 119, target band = 113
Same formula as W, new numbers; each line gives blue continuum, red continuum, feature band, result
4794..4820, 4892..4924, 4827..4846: 0.3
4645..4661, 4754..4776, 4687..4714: 0.0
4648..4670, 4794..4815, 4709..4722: 0.1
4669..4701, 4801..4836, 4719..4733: -0.1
